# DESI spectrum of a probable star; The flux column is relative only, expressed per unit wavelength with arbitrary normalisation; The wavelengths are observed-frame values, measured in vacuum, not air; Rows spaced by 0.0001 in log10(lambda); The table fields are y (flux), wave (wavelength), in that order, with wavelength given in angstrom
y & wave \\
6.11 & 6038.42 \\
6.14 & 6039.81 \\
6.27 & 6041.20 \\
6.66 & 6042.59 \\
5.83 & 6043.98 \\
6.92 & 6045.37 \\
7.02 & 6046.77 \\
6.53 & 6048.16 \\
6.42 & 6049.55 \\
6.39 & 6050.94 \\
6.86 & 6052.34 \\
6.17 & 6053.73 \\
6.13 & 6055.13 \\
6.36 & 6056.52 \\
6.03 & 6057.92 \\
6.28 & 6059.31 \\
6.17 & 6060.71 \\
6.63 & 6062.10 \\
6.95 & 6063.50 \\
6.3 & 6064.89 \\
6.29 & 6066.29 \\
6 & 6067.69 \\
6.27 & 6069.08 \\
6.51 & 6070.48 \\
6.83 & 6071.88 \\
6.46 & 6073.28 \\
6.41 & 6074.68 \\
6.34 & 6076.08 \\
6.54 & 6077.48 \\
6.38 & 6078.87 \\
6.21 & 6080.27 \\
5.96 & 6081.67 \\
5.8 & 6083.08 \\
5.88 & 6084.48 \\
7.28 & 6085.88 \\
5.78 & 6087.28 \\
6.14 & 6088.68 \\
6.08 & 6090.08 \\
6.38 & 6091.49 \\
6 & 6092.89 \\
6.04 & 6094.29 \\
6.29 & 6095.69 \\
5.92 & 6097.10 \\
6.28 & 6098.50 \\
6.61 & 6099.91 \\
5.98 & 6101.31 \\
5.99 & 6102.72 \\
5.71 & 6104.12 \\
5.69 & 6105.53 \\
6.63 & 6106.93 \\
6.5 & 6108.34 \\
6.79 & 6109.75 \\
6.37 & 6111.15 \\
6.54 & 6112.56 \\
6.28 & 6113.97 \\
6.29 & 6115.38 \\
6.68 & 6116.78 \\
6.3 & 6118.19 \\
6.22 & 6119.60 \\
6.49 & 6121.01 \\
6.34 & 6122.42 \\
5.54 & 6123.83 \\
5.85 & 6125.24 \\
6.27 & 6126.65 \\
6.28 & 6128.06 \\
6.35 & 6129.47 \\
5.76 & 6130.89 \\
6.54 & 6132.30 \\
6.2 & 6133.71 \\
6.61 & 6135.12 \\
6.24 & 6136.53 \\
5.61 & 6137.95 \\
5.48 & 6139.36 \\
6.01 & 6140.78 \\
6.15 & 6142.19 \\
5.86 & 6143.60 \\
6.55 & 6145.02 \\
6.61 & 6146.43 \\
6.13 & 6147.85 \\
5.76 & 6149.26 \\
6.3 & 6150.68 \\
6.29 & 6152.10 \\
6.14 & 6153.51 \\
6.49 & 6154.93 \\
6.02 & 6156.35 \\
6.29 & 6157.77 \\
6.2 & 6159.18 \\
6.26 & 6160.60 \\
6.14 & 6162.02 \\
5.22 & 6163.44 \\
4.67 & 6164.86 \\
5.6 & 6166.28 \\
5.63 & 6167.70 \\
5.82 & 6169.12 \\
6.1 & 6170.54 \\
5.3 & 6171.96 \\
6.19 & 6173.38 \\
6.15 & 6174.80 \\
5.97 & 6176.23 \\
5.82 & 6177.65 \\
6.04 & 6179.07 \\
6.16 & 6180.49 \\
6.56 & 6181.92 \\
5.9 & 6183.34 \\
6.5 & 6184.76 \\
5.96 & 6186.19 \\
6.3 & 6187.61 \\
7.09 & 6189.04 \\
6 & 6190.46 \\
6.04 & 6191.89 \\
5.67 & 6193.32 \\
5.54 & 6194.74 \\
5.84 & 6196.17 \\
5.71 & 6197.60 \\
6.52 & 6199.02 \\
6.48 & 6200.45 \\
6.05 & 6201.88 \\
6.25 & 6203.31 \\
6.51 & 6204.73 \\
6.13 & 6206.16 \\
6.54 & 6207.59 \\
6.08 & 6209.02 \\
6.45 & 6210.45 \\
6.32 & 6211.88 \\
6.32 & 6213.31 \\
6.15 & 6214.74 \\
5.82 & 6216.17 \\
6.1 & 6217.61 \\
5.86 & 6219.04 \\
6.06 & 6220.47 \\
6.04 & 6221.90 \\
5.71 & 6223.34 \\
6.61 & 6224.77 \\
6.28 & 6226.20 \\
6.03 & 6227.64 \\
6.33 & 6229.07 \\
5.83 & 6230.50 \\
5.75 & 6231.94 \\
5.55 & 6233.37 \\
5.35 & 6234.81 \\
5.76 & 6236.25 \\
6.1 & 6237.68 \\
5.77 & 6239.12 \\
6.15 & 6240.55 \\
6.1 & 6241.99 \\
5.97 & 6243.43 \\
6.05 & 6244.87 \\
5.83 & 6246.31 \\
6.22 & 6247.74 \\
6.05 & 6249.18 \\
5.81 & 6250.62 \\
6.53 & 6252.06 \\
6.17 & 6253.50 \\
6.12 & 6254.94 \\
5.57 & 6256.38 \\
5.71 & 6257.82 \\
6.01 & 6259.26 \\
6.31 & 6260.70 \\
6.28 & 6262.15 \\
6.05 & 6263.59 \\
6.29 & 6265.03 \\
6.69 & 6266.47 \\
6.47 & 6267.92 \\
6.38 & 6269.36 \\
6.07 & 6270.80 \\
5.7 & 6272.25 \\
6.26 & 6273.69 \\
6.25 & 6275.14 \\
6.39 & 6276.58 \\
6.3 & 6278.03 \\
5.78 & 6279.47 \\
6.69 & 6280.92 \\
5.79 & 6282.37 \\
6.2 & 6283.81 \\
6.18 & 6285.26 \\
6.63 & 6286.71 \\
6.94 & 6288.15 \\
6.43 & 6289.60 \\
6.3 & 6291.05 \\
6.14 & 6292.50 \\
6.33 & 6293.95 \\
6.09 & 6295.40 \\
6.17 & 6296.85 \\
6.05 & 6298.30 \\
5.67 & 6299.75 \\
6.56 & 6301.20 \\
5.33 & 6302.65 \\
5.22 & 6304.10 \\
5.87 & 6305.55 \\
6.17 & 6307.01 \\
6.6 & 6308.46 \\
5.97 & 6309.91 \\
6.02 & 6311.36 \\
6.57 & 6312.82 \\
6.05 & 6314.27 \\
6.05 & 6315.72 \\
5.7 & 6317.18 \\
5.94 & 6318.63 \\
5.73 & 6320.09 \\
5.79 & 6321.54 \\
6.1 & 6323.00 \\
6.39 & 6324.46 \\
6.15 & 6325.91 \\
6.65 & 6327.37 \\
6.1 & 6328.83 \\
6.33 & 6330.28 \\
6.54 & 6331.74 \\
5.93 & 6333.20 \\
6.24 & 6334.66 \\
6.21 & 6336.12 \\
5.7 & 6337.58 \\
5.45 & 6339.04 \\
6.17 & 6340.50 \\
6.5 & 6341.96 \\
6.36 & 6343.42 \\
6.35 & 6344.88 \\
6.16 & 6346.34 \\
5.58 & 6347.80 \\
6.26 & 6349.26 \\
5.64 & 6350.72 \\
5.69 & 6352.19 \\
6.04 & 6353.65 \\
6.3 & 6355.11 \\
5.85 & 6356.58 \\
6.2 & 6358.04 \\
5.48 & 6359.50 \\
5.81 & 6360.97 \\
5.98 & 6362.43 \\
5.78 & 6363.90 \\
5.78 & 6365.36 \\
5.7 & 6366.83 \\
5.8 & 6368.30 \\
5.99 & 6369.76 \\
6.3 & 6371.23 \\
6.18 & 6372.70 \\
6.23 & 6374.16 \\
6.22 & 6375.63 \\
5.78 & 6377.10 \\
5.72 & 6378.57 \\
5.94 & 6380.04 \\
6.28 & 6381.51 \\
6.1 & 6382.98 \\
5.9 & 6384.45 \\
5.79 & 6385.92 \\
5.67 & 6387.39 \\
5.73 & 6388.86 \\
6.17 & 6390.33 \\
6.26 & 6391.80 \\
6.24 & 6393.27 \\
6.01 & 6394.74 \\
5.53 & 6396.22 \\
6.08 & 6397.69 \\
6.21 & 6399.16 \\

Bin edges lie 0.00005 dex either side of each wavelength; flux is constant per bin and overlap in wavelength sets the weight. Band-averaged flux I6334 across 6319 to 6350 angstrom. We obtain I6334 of 6.13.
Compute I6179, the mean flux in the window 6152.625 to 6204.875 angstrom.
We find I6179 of 6.03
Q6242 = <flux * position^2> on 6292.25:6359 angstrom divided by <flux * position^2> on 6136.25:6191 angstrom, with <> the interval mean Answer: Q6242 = 1.06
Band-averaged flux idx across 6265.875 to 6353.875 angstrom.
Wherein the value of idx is 6.13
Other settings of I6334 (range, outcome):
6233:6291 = 6.13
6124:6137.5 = 6.19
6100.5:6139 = 6.22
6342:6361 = 6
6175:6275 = 6.1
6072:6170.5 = 6.15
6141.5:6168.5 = 6.02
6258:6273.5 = 6.21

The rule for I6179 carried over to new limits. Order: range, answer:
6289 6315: 6.08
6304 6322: 6.01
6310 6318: 6.07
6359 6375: 5.92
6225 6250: 5.96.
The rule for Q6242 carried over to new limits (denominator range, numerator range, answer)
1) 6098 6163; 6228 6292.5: 1.03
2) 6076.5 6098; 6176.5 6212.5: 1.03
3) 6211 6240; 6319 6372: 1.05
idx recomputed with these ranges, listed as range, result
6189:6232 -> 6.12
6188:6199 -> 6.03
